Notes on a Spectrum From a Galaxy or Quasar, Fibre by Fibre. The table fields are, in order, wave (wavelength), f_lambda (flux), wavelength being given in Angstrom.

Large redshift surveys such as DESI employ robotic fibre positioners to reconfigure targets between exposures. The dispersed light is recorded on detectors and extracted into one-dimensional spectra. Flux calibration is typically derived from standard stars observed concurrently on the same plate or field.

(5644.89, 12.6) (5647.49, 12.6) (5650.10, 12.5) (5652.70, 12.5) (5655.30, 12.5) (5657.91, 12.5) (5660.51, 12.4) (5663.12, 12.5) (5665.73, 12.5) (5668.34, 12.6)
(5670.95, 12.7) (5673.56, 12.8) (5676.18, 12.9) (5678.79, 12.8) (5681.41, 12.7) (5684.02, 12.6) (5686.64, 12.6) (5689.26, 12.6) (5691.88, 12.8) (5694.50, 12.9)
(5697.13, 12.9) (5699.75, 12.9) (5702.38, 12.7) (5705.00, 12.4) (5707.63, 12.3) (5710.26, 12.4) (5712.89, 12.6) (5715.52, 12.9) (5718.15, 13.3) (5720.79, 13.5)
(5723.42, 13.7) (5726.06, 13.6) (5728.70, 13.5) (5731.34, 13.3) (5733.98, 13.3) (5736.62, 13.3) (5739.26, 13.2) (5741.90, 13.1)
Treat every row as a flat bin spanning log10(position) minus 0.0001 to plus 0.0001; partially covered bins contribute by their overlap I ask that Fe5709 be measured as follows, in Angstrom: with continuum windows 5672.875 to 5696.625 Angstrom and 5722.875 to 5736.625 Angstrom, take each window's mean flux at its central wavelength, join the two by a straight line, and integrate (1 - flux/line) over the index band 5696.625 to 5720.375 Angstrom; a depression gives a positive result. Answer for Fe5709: 0.7 Angstrom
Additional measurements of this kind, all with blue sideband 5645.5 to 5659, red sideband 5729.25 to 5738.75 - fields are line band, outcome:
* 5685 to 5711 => 0.61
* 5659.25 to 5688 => 0.18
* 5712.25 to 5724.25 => -0.05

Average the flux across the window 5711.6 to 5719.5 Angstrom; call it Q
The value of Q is 12.9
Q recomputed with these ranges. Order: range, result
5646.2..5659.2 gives 12.5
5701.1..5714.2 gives 12.5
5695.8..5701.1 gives 12.9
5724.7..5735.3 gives 13.4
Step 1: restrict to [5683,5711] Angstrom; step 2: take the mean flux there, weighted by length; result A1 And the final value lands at 12.6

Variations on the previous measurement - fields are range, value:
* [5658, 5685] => 12.6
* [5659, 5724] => 12.8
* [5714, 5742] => 13.3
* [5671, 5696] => 12.7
